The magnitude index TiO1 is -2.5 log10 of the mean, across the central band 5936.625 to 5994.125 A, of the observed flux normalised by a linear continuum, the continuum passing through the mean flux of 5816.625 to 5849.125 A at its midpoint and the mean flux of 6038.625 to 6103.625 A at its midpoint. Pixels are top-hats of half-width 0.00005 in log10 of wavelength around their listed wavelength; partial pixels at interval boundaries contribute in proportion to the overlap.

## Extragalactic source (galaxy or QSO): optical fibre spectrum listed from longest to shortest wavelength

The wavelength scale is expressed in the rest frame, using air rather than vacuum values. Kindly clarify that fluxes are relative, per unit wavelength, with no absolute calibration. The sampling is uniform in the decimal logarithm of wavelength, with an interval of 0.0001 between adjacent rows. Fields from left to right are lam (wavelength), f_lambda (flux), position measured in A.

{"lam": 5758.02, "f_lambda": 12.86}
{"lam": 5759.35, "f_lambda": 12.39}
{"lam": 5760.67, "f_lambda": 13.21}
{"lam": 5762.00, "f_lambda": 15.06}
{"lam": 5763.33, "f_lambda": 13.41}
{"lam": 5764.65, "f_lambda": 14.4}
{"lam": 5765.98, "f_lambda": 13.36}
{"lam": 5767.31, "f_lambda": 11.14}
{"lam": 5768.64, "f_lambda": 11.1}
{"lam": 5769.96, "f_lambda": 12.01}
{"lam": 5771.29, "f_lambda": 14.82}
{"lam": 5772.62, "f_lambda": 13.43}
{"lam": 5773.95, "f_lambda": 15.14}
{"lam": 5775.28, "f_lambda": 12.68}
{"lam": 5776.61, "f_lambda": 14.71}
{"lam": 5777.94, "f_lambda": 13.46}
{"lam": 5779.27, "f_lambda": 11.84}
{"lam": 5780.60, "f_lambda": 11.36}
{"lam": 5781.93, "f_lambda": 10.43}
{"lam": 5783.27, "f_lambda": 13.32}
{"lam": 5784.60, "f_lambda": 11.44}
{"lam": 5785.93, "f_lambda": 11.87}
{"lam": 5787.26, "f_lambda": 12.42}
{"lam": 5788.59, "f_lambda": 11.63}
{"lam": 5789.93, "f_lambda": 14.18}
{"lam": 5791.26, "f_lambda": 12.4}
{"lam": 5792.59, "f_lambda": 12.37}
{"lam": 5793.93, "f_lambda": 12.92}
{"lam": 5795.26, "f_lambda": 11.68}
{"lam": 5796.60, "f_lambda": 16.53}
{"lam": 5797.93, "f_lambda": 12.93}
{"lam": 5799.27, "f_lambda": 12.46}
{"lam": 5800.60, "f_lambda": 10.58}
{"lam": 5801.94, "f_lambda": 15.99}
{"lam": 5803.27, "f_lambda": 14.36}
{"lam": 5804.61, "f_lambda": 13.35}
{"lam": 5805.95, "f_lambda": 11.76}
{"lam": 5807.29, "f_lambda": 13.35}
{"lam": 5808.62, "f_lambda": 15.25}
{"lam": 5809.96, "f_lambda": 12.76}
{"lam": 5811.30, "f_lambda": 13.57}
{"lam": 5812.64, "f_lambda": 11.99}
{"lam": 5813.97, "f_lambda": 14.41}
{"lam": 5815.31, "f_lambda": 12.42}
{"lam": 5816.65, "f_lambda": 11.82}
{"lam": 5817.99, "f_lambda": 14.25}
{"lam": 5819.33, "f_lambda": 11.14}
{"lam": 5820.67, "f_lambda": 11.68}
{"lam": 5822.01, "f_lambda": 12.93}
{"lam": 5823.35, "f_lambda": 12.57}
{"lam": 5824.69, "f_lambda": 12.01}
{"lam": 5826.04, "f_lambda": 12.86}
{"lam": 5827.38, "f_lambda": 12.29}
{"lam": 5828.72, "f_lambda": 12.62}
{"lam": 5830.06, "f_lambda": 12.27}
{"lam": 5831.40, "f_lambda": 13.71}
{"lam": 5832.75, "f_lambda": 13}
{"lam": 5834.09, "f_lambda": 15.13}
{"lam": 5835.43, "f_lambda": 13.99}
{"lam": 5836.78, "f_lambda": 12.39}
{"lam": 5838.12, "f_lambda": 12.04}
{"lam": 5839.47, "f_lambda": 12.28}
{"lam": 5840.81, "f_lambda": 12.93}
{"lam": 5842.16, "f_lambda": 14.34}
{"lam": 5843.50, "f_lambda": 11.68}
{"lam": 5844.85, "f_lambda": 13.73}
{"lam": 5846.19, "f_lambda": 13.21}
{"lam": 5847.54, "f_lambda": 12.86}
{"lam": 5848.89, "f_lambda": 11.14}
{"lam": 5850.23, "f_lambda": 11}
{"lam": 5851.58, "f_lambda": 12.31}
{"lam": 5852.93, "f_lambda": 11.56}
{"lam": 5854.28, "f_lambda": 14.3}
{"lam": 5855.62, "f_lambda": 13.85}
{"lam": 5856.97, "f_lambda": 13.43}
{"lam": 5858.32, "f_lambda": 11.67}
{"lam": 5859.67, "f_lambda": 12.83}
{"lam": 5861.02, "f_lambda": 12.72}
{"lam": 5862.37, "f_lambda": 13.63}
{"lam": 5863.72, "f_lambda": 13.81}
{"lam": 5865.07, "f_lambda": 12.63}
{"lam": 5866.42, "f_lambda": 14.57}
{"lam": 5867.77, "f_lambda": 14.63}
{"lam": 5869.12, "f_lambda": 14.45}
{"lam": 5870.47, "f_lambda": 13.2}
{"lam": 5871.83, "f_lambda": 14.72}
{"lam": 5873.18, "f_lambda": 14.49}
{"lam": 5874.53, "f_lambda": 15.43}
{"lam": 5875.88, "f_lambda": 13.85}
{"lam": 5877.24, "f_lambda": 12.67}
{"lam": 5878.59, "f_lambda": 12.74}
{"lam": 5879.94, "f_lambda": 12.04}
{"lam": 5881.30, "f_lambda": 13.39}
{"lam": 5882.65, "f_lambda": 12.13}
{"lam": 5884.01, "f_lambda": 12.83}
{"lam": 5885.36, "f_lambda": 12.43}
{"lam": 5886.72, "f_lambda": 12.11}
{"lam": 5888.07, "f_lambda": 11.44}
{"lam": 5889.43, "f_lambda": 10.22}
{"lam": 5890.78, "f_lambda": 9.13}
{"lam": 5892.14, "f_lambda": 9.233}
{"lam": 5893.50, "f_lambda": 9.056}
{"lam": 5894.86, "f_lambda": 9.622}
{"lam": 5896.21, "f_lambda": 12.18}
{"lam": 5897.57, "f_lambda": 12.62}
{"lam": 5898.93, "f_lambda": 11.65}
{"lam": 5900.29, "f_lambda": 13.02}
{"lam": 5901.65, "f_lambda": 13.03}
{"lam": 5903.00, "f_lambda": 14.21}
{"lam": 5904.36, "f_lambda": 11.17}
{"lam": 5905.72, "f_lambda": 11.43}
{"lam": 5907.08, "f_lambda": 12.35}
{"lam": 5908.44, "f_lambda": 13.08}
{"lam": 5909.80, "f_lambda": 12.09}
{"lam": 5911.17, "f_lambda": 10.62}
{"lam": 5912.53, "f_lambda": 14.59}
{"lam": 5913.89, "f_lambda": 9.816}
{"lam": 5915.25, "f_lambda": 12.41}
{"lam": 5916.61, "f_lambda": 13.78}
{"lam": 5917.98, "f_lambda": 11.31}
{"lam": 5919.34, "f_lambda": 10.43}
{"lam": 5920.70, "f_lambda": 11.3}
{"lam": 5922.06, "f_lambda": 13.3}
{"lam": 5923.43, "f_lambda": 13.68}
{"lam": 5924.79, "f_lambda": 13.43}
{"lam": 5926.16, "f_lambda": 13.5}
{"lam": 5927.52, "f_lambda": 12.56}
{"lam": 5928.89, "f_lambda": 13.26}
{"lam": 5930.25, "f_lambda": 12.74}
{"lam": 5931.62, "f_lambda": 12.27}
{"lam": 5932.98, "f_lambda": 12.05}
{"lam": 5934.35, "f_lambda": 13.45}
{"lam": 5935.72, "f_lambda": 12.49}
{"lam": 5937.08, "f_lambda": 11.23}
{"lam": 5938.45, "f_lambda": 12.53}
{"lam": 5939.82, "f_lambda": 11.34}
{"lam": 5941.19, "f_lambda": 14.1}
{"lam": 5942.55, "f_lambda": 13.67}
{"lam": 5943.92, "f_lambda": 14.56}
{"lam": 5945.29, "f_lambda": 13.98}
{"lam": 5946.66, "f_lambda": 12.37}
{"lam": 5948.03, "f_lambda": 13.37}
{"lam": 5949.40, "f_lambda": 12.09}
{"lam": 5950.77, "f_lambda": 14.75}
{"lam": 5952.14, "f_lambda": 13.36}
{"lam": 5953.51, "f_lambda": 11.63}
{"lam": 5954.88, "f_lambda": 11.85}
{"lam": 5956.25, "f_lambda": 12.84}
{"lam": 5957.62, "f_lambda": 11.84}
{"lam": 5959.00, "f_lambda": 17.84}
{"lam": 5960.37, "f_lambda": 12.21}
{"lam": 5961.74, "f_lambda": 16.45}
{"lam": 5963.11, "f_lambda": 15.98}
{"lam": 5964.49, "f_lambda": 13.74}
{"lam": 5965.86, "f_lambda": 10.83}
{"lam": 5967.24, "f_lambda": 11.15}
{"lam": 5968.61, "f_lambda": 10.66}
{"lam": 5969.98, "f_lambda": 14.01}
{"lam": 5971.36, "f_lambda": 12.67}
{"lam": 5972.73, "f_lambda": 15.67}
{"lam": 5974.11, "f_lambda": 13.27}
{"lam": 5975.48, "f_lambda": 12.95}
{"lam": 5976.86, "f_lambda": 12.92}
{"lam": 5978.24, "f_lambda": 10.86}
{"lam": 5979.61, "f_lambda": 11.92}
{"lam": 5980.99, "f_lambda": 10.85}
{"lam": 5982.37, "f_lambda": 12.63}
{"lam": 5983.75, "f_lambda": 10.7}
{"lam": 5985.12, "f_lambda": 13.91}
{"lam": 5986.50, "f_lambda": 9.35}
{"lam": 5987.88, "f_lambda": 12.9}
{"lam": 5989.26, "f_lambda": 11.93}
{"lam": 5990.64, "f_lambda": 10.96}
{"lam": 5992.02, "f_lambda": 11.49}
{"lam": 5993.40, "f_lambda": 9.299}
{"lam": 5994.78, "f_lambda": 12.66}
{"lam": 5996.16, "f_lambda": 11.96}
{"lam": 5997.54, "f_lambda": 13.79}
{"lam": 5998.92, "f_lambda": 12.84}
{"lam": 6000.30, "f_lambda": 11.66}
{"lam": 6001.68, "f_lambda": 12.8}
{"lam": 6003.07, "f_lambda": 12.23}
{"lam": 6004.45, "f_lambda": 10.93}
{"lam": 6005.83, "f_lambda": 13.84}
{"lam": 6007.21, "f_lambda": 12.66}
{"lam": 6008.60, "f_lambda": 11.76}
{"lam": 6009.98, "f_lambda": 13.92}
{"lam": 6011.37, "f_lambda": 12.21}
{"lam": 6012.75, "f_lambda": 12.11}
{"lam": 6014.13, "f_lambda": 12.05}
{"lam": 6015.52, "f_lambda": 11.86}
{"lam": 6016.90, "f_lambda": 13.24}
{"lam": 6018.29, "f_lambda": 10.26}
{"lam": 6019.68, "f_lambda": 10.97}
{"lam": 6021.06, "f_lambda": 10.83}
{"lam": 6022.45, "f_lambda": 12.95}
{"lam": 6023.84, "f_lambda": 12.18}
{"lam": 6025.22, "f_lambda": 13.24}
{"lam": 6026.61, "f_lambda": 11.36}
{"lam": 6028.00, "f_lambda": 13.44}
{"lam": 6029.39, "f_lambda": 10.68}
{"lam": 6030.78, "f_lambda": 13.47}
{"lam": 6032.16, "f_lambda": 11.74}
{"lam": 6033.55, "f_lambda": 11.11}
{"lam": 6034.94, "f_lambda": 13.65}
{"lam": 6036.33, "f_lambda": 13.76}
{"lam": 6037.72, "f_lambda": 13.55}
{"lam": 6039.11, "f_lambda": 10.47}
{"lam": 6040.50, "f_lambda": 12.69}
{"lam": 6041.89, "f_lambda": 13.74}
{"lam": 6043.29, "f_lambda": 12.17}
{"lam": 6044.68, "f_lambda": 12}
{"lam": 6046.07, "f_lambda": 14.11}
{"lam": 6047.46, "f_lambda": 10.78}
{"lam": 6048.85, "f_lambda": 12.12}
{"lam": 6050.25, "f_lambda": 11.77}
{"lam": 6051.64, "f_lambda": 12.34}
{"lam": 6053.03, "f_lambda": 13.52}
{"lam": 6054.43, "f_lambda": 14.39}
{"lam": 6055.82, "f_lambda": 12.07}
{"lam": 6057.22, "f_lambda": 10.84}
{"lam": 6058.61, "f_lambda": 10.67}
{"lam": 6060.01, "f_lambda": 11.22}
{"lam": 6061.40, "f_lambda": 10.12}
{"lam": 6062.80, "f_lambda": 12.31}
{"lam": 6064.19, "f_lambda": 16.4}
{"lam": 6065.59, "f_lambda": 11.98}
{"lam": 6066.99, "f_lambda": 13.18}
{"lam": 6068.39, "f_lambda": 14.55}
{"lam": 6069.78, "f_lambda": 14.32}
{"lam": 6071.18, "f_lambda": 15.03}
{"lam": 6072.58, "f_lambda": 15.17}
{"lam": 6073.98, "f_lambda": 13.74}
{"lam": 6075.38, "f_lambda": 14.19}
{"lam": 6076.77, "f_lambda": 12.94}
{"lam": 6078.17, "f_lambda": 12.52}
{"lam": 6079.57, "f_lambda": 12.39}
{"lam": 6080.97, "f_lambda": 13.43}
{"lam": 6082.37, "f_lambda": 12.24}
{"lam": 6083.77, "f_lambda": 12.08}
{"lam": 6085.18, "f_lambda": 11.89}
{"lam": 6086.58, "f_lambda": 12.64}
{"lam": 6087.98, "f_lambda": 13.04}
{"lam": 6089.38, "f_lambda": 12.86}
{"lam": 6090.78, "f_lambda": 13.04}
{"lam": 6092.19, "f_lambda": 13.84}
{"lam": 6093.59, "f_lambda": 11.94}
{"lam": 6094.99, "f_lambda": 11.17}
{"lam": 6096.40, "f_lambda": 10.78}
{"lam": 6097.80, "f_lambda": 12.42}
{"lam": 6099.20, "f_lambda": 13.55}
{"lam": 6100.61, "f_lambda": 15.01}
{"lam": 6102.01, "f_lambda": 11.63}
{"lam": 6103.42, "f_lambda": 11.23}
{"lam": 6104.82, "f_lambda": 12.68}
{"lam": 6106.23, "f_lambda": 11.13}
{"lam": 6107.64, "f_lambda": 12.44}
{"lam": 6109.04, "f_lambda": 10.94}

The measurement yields 0.01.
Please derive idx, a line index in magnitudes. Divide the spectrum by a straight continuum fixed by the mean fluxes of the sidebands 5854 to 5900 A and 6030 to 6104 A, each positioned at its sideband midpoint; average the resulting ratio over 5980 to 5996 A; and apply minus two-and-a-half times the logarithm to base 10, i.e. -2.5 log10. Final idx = 0.10 mag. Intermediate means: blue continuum 12.6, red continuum 12.7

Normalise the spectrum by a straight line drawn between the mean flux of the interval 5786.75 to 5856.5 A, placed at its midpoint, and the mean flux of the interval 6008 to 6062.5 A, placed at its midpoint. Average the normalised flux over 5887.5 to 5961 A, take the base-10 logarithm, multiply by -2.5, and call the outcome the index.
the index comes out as 0.016 mag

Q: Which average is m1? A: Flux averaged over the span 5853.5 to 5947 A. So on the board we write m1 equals 12.6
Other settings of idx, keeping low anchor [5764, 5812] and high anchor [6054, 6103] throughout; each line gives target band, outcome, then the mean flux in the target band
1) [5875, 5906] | 0.09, 11.9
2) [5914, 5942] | 0.03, 12.5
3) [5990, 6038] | 0.06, 12.2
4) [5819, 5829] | 0.06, 12.3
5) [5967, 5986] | 0.04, 12.4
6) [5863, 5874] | -0.09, 14.1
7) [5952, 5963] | -0.06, 13.6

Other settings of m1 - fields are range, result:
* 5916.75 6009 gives 12.6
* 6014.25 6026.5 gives 11.9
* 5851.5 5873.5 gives 13.5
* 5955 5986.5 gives 12.9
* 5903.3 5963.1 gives 12.8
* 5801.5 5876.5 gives 13.2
